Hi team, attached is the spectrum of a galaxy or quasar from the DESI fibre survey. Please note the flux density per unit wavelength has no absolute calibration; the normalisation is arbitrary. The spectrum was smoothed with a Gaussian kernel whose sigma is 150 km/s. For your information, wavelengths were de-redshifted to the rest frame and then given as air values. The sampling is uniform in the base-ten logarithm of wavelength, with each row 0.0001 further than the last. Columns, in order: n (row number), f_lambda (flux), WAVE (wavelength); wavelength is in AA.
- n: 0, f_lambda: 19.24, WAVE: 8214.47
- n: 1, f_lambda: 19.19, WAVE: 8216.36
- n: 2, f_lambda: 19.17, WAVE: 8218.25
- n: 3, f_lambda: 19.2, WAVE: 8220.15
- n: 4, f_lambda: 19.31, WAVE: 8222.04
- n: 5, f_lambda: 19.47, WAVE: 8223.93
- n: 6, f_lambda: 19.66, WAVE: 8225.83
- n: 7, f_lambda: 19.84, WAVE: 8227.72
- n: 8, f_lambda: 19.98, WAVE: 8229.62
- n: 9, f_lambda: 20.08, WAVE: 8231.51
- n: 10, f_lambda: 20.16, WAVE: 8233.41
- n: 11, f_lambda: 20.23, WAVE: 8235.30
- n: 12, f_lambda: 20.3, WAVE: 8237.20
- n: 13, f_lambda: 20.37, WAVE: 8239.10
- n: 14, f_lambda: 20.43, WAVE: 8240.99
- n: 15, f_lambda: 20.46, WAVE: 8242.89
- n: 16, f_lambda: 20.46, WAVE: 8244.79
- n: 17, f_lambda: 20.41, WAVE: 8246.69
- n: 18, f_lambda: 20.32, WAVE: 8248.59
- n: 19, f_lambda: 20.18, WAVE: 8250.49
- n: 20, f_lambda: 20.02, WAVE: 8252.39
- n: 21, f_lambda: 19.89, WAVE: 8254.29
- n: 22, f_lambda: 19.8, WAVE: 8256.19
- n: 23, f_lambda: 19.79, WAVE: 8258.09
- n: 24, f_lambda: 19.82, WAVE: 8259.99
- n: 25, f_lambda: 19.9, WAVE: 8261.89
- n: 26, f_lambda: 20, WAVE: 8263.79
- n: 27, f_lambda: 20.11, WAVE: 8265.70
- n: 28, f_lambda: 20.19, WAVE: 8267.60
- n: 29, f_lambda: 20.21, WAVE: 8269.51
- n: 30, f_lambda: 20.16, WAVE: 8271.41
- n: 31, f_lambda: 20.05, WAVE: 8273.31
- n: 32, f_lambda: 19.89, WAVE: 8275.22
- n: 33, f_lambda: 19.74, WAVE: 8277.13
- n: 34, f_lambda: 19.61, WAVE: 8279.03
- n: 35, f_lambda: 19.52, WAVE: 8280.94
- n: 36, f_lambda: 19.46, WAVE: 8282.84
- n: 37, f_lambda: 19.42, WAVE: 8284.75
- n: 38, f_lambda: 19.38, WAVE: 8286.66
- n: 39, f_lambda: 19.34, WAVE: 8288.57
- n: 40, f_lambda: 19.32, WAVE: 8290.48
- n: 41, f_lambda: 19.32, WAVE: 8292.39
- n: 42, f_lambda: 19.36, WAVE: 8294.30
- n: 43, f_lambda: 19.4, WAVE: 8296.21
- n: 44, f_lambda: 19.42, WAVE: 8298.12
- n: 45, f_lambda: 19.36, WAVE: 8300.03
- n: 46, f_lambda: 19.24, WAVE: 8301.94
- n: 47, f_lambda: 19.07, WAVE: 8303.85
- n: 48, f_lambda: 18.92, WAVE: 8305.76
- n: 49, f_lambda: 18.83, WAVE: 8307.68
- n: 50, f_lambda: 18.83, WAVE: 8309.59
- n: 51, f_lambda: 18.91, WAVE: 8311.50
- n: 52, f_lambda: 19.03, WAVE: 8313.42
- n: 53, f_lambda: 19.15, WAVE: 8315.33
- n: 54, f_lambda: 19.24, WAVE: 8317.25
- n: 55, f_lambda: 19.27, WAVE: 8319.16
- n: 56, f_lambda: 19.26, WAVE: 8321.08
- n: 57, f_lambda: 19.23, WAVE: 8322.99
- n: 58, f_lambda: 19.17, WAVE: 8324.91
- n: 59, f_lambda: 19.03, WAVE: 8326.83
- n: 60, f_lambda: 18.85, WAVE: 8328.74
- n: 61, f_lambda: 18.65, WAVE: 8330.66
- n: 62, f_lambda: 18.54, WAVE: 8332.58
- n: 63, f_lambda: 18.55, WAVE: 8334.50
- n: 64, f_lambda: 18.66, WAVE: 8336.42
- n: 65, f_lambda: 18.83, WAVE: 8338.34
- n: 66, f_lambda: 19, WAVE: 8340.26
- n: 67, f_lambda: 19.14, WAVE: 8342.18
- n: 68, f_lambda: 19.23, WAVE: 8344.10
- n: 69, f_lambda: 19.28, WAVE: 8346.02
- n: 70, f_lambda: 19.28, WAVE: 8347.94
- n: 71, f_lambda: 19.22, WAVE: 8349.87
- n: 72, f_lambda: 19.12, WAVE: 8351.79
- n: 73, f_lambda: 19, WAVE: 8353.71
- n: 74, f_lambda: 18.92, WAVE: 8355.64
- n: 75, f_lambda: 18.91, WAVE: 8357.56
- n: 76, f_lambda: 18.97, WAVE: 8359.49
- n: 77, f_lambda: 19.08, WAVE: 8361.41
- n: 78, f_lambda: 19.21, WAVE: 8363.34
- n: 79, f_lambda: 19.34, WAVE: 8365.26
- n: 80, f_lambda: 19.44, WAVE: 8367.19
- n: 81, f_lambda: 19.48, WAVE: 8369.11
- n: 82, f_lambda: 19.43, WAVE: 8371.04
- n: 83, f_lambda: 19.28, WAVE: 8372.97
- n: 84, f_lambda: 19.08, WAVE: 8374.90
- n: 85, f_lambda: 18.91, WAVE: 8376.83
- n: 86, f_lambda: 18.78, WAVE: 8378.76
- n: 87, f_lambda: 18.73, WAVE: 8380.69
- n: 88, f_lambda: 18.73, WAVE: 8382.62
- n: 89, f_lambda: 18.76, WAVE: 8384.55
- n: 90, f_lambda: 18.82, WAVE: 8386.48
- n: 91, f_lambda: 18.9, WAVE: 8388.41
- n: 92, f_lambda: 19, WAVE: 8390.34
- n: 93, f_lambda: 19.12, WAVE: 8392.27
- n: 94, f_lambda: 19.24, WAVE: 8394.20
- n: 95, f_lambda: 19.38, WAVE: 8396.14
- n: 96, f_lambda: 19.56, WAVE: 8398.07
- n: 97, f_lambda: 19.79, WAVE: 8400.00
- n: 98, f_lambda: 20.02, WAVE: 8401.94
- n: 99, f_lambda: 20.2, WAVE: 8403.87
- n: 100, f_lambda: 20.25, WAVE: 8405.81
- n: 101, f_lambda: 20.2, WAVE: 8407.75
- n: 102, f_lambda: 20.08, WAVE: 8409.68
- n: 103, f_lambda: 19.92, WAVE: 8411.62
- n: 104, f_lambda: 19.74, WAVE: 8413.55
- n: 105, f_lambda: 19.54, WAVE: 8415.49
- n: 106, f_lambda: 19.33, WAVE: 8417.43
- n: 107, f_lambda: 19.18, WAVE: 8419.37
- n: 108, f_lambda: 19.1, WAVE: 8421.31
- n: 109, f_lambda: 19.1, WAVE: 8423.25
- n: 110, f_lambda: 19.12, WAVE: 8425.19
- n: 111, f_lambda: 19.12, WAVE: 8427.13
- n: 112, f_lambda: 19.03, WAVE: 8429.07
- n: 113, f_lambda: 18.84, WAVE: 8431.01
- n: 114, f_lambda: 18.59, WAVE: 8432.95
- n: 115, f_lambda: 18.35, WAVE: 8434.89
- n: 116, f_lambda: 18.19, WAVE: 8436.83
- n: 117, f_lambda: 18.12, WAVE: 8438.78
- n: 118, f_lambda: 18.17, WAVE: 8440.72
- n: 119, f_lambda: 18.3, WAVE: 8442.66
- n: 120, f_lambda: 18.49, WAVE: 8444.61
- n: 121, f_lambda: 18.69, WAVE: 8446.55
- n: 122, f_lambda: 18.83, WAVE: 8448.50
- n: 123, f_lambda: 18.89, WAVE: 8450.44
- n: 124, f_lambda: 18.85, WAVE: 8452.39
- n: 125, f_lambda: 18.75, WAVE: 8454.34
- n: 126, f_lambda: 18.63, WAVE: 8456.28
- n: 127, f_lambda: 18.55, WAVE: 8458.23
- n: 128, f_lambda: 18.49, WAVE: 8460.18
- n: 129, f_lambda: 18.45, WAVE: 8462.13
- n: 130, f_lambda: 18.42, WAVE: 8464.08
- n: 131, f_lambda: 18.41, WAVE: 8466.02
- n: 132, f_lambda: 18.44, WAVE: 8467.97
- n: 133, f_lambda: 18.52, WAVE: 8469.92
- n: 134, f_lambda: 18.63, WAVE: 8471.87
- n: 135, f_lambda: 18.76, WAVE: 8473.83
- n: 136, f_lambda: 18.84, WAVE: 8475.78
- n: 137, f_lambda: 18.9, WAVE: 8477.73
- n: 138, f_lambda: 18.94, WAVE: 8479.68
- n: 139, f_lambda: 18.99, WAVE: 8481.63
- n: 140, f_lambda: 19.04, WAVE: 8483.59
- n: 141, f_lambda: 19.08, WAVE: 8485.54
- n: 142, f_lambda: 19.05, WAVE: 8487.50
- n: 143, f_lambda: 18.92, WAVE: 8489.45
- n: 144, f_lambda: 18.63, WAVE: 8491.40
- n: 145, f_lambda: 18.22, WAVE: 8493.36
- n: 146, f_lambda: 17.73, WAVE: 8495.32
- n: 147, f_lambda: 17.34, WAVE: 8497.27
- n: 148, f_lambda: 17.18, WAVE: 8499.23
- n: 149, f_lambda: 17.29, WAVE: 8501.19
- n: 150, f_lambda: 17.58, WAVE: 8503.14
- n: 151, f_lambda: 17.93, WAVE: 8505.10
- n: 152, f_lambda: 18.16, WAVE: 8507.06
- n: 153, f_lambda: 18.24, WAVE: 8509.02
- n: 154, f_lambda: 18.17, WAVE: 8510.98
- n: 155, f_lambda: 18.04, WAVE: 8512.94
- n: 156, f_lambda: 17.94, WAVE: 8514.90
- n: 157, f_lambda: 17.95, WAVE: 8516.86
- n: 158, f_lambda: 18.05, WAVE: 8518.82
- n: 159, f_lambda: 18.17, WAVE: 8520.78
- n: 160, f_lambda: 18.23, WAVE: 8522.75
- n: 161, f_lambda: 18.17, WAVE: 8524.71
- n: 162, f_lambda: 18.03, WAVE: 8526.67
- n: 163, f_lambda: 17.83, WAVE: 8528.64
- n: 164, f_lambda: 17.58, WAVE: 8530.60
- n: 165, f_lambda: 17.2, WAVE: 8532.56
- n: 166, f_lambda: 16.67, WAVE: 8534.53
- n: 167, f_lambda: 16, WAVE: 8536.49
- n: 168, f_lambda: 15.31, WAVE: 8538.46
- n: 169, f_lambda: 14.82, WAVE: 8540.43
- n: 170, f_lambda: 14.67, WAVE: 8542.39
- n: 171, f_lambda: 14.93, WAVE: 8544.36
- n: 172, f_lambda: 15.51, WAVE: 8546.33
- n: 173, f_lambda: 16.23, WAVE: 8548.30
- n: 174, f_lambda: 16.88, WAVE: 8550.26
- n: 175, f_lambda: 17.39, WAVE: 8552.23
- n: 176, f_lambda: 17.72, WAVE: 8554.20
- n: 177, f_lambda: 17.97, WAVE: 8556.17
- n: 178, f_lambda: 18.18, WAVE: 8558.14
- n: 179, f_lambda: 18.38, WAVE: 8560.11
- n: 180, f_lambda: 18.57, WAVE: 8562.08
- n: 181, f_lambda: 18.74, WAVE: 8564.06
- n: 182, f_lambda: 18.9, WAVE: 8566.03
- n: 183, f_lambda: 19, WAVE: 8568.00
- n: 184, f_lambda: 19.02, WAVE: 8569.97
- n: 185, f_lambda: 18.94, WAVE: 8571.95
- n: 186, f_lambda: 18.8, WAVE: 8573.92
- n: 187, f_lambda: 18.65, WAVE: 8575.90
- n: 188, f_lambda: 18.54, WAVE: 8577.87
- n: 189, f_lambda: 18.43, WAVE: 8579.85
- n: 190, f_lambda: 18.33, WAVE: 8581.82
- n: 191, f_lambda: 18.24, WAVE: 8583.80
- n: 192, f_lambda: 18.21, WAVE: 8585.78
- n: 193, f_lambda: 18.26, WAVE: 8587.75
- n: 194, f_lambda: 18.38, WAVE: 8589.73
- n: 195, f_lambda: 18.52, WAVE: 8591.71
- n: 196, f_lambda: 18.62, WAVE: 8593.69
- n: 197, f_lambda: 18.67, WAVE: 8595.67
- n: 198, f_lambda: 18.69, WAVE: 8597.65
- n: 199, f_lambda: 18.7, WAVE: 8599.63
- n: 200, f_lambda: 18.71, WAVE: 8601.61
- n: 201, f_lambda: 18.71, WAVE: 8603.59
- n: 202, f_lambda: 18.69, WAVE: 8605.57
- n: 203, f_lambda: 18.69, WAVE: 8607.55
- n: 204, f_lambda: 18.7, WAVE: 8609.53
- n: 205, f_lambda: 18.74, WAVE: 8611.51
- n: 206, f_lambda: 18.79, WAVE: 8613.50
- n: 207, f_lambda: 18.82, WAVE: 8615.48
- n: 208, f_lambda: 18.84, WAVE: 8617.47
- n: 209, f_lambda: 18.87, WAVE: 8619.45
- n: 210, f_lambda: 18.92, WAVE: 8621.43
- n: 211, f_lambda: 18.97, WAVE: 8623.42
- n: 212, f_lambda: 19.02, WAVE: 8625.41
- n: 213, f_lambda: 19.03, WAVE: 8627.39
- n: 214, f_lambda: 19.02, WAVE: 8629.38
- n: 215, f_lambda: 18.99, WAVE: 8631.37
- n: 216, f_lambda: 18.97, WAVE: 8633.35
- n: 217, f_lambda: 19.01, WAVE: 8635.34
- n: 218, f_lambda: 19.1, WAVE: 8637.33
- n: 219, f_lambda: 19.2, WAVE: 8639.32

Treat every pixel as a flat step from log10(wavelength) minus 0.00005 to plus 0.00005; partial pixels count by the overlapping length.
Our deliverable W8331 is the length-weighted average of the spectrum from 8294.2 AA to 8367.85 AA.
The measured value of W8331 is 19.1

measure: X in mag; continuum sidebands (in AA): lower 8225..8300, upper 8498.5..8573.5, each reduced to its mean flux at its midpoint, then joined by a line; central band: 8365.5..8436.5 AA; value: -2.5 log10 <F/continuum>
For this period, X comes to -0.03 mag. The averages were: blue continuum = 19.9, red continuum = 17.5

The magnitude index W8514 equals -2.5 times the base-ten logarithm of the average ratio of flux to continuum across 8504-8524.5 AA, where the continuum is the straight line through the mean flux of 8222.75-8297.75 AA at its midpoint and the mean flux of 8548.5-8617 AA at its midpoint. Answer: 0.04 mag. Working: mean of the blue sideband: 19.9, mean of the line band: 18.1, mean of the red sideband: 18.5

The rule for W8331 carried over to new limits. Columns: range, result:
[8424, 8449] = 18.6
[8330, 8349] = 18.9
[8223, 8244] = 20.1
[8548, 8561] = 17.6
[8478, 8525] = 18.2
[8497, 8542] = 17.4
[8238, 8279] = 20.1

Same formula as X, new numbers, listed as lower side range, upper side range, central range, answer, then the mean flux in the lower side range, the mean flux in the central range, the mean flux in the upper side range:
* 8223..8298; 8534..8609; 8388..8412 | -0.04 mag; 19.9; 19.7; 17.8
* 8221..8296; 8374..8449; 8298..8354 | 0.03 mag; 19.9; 19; 19.1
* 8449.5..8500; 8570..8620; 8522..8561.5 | 0.10 mag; 18.6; 16.9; 18.6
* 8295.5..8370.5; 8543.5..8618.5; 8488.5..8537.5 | 0.04 mag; 19.1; 17.8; 18.3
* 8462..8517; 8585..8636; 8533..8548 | 0.19 mag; 18.3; 15.5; 18.8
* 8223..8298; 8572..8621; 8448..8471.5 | 0.03 mag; 19.9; 18.6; 18.6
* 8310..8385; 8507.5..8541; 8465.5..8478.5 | -0.04 mag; 19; 18.6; 17.5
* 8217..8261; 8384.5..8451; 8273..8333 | 0.02 mag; 20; 19.2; 19.2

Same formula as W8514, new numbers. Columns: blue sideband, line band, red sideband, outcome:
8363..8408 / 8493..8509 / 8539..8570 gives 0.012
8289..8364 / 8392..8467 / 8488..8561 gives -0.049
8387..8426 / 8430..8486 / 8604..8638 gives 0.043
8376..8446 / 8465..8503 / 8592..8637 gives 0.033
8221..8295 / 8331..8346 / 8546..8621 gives 0.037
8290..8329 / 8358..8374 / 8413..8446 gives -0.015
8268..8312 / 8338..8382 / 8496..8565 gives -0.016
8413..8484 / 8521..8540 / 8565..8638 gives 0.095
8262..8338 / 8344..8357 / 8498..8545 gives -0.016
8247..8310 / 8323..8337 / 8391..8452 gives 0.038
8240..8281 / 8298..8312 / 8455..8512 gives 0.037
